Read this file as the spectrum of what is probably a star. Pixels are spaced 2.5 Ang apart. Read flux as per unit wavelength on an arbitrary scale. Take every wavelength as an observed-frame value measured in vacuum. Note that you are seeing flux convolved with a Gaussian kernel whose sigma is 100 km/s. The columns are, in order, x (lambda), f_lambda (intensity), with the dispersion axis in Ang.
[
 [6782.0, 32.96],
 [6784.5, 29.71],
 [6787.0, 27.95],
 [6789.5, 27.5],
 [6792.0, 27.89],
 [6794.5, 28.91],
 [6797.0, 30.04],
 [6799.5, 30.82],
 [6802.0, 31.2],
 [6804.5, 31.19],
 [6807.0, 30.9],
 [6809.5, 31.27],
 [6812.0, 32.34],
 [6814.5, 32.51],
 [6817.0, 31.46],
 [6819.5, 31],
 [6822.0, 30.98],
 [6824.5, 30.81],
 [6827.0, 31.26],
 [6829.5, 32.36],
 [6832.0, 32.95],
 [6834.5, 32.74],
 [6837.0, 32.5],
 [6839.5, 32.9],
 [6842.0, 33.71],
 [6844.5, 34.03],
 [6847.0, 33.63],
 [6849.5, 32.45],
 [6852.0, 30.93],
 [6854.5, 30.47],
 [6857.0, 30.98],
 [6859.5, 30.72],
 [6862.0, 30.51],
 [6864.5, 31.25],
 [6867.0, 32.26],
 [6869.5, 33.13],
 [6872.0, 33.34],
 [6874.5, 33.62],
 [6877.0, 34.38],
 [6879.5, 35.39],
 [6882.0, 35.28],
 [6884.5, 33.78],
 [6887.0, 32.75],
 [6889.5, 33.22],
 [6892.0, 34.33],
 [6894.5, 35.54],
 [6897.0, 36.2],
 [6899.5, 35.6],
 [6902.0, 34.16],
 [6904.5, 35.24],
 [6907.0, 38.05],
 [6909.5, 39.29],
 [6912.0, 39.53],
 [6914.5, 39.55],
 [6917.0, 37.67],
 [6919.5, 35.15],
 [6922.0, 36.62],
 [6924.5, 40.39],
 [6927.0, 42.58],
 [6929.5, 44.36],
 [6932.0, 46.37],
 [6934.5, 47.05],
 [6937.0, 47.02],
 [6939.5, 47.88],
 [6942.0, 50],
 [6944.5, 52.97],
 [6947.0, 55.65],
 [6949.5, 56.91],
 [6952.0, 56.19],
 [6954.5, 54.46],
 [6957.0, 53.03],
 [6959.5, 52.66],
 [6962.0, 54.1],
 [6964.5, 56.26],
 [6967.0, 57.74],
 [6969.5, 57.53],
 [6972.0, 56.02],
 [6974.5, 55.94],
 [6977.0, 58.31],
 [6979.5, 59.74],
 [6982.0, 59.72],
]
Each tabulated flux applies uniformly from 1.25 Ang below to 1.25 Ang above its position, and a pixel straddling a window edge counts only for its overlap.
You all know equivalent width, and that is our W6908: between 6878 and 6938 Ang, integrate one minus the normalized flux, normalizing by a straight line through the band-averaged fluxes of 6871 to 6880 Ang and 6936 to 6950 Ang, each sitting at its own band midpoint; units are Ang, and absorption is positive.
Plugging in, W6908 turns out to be 6.2 Ang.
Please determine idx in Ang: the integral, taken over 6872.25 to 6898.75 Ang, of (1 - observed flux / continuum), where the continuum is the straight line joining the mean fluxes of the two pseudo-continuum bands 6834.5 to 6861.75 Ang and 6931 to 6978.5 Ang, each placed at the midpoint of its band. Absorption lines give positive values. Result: 3.5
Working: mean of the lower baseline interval 32.2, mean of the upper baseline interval 53.5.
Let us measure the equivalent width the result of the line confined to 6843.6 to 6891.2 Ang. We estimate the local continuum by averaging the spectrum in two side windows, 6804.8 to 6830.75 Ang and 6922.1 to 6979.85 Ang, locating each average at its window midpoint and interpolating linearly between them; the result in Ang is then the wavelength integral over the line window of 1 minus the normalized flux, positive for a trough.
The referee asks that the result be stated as 7.6 Ang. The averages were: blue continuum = 31.5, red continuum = 51.9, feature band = 32.7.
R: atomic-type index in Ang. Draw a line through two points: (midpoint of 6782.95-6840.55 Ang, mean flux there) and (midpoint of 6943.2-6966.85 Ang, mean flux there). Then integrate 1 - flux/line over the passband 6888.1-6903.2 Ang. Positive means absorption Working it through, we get 3.39 Ang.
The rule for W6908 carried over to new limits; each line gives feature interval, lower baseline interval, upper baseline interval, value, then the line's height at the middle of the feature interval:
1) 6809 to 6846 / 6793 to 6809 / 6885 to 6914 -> -0.3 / 31.9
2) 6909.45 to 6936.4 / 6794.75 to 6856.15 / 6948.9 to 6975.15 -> 4.3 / 48.7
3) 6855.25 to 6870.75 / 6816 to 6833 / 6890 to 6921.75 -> 1.1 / 33.9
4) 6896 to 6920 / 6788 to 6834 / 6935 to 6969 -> 4.8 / 46.4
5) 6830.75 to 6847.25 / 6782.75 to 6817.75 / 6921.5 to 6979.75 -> 1.2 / 35.8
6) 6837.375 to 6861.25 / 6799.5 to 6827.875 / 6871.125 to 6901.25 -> 0.5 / 32.9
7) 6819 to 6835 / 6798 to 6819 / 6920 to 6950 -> 0.9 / 33.7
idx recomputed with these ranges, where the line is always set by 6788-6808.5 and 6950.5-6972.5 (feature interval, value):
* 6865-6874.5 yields 1.9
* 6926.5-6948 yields 1.4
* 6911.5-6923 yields 2.6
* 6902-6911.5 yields 1.9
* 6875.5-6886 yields 2.0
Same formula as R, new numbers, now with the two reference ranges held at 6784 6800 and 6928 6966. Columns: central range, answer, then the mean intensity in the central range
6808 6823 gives 0.3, 31.6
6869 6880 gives 1.9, 33.9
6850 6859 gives 1.7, 30.9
